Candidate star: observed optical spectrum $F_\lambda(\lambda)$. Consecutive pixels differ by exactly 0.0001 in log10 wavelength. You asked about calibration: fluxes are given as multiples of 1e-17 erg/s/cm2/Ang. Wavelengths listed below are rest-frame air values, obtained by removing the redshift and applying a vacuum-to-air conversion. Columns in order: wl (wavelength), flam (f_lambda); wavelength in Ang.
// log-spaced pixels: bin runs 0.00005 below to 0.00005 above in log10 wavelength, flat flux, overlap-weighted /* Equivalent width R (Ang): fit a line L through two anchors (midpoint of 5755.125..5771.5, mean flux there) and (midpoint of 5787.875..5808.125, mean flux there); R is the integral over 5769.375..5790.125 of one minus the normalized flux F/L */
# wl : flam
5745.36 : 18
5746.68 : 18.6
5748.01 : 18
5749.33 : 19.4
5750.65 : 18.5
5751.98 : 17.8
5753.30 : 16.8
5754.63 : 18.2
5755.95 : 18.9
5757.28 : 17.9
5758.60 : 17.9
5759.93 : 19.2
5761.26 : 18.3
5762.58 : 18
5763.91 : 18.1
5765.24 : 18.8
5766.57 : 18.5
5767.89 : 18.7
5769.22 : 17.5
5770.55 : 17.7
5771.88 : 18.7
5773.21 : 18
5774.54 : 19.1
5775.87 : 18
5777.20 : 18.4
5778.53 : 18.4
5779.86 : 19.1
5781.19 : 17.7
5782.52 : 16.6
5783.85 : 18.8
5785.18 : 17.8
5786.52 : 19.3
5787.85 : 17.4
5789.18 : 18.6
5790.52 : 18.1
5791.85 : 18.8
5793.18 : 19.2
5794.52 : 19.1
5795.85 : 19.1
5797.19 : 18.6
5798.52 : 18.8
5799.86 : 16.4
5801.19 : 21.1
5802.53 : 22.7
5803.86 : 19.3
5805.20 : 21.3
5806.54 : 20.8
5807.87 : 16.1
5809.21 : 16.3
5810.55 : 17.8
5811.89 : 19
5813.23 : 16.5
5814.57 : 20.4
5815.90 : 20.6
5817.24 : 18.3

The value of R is 0.6 Ang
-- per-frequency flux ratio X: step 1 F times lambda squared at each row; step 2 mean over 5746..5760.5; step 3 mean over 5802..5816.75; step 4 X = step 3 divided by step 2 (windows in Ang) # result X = 1.07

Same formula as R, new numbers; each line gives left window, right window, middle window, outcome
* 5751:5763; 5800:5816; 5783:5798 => 0.2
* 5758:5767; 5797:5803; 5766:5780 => 0.3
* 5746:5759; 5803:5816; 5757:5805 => -0.2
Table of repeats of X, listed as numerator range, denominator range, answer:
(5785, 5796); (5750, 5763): 1.04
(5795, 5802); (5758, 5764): 1.04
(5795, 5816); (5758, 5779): 1.05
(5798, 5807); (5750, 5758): 1.13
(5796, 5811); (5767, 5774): 1.06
